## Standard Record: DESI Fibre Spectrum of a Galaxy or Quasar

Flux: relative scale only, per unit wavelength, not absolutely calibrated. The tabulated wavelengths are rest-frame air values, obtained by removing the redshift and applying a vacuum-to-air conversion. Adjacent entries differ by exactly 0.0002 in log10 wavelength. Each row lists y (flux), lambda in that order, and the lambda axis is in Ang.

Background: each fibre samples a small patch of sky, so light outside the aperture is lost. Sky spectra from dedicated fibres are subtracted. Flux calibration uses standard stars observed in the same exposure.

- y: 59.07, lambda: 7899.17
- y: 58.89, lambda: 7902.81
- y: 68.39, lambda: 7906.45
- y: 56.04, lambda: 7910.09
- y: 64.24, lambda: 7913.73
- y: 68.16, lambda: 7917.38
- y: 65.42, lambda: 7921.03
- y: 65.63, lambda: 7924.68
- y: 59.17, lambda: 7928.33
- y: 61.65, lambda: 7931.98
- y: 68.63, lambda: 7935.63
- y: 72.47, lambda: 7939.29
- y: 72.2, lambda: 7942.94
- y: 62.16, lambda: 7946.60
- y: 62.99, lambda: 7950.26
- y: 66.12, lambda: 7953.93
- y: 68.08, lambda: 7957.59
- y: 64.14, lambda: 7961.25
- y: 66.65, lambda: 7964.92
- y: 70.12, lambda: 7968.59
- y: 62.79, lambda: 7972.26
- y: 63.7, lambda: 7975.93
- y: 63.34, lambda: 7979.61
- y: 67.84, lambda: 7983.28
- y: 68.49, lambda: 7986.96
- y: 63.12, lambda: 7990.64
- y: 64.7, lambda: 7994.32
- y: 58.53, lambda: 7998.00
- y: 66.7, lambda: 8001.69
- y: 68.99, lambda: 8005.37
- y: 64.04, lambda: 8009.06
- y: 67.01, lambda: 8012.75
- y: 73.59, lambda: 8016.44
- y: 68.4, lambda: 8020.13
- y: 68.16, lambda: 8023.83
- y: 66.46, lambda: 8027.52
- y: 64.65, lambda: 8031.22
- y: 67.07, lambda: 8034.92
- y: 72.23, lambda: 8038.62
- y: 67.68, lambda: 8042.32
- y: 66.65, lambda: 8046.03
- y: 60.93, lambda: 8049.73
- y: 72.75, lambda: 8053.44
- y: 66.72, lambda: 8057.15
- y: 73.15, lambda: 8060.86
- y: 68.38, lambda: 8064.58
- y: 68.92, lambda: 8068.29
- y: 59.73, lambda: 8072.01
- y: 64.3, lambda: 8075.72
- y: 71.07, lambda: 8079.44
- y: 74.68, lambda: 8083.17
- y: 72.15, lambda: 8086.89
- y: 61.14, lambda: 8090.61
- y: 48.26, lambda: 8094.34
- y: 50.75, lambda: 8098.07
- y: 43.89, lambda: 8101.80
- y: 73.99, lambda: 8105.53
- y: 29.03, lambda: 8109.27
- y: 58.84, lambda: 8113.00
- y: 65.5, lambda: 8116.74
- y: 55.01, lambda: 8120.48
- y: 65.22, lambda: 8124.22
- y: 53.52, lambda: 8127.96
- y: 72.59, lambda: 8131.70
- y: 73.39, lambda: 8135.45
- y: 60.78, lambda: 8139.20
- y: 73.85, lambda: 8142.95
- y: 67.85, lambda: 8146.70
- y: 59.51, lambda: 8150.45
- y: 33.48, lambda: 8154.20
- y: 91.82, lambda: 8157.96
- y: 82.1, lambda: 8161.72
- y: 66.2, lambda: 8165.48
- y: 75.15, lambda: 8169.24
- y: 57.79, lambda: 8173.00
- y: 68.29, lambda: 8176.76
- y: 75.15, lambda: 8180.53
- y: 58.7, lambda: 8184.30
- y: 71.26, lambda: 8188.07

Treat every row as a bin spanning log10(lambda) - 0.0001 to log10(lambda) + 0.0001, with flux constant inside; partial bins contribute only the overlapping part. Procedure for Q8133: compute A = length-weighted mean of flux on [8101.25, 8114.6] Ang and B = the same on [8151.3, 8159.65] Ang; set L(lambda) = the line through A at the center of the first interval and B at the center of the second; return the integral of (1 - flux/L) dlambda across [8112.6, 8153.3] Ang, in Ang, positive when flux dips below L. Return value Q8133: -4.74 Ang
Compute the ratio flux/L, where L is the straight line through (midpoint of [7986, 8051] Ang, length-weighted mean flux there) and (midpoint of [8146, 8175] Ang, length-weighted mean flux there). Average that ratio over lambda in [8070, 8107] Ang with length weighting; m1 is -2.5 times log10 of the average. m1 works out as 0.08 mag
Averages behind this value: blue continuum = 66.6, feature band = 61.9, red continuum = 66.7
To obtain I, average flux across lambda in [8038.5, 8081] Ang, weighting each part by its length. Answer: 67.5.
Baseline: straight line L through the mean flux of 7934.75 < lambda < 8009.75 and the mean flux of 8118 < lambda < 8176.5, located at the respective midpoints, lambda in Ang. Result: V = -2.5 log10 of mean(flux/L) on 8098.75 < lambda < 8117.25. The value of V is 0.23 mag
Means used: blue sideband 66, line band 53.2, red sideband 66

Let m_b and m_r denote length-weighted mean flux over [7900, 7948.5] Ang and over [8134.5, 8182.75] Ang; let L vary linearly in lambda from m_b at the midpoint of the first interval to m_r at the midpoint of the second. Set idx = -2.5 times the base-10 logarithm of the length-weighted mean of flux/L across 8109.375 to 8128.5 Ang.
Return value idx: 0.18 mag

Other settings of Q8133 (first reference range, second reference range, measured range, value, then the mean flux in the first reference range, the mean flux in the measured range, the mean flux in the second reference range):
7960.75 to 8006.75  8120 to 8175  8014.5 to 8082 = -2.30 Ang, 65.3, 67.9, 66.2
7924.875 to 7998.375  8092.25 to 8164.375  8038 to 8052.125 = -0.74 Ang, 65.5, 66.6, 61.1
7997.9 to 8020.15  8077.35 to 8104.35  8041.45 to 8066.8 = -1.78 Ang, 67.3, 68.1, 60.6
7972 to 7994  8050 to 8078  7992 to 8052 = -0.43 Ang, 65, 66.6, 67.4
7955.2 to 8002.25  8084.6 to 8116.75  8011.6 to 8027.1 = -1.78 Ang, 65.2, 69.1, 55.6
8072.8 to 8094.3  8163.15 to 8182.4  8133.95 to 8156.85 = 1.96 Ang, 66.5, 62.3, 68.8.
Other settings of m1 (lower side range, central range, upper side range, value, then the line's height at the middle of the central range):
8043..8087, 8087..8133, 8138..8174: 0.19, 67.7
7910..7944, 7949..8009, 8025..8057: 0.02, 66.4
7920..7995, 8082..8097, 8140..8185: 0.07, 66.9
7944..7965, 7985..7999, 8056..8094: 0.03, 65.8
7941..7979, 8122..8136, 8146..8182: 0.03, 67.3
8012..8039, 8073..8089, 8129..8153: -0.04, 67.4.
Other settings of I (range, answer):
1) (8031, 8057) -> 67.6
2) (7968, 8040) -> 66.4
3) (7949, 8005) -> 65.3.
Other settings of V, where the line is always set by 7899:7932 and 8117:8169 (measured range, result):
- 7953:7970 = -0.06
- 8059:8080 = -0.04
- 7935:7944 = -0.13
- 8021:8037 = -0.04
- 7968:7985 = -0.02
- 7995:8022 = -0.04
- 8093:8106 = 0.24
